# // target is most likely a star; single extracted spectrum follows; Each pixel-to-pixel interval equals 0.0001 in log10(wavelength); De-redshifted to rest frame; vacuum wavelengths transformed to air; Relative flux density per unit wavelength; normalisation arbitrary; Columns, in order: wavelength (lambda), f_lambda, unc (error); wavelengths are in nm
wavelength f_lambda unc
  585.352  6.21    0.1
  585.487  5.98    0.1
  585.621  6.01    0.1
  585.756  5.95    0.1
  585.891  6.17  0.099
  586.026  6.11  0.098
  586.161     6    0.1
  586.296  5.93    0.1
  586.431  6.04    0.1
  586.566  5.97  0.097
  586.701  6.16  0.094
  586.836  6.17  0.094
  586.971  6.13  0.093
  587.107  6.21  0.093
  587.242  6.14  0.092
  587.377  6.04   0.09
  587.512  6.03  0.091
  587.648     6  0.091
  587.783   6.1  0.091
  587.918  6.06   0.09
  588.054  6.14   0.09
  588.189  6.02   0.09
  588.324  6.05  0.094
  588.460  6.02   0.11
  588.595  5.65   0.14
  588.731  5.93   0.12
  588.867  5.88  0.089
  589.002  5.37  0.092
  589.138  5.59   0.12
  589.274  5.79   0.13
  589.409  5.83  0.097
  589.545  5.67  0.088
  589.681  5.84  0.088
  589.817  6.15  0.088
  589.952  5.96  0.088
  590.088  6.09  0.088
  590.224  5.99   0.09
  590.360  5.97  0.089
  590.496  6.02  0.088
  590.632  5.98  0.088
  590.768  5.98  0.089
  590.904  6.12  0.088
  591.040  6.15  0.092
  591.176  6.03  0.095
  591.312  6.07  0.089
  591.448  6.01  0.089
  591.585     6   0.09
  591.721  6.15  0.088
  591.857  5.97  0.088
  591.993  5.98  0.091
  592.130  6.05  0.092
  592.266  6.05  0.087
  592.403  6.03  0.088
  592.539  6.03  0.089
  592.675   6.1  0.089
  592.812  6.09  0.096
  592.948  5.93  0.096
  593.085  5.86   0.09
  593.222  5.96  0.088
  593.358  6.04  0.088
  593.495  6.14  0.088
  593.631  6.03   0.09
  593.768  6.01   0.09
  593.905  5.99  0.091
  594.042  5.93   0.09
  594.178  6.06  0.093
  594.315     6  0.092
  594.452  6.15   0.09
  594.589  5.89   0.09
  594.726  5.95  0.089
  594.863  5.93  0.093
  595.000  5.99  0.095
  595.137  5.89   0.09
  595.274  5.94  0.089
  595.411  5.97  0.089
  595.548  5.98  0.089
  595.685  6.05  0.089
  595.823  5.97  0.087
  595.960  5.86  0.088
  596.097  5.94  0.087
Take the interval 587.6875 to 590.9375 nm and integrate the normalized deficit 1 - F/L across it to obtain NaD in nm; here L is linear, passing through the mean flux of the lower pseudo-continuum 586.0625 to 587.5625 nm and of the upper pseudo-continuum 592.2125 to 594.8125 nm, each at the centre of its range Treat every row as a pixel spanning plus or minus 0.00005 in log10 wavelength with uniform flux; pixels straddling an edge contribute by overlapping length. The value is 0.07 nm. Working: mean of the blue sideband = 6.08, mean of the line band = 5.92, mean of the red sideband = 6.01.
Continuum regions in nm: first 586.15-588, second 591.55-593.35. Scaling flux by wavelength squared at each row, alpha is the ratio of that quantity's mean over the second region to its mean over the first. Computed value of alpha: 1.01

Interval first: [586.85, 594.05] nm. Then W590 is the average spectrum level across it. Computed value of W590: 5.99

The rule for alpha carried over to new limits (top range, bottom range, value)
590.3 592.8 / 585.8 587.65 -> 1.01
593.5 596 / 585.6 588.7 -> 1.02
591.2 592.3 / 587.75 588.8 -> 1.02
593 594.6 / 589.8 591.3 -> 1.01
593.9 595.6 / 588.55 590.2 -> 1.05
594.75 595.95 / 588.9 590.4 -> 1.04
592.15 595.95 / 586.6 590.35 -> 1.02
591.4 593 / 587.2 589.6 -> 1.04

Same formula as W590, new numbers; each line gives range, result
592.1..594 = 6.02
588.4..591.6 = 5.92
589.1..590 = 5.84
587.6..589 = 5.96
